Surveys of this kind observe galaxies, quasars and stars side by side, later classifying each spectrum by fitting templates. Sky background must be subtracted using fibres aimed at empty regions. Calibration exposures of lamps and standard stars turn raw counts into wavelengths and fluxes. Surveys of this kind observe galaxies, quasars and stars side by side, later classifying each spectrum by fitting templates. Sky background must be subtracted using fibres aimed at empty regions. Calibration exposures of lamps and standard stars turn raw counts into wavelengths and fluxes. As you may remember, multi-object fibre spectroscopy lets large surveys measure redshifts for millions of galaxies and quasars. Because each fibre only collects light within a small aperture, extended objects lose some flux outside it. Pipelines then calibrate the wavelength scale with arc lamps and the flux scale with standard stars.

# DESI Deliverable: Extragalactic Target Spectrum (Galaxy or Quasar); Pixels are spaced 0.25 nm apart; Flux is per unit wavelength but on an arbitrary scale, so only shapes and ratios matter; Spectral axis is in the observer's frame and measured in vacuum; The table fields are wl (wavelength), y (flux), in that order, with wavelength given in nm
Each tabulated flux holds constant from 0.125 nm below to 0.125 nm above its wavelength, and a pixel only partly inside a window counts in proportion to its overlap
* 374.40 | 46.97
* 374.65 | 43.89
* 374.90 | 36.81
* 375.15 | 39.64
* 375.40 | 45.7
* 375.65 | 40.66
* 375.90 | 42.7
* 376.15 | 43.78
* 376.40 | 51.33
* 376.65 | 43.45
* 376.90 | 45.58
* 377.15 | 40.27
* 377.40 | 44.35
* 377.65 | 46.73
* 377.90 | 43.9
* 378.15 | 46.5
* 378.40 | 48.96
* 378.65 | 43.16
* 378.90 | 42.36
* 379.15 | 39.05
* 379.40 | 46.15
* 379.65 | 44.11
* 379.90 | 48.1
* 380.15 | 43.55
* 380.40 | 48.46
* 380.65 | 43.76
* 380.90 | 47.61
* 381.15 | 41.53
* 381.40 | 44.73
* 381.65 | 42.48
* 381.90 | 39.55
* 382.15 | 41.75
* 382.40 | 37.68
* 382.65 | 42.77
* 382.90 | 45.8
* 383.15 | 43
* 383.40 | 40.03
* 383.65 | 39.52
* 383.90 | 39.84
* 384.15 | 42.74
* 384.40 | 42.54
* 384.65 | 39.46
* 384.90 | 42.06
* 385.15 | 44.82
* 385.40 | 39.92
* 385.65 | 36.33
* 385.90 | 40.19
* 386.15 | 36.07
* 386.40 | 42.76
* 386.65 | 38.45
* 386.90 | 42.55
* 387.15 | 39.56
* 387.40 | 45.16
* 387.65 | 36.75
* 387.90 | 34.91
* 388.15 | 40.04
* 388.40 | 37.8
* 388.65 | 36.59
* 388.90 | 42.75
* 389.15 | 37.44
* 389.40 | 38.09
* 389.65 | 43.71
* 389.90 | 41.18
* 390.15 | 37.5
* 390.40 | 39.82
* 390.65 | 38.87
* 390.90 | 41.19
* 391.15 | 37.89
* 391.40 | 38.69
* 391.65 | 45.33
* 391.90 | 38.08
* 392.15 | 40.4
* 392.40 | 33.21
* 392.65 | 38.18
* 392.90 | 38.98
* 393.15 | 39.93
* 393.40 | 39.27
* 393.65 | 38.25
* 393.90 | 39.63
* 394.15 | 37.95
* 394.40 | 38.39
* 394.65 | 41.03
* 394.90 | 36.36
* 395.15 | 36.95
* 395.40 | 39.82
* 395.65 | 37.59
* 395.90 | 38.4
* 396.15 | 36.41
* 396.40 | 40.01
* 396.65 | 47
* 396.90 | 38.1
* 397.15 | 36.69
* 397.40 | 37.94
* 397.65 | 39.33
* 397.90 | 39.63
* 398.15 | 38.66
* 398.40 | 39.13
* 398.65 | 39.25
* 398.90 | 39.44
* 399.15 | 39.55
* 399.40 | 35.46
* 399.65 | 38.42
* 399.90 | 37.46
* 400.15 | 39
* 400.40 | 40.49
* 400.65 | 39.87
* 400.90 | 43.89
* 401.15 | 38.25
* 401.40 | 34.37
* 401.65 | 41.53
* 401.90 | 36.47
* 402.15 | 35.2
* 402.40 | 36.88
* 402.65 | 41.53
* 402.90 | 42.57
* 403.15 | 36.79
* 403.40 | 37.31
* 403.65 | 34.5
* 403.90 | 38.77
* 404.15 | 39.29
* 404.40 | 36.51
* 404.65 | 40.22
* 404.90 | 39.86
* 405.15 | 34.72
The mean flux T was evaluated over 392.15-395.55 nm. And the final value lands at 38.4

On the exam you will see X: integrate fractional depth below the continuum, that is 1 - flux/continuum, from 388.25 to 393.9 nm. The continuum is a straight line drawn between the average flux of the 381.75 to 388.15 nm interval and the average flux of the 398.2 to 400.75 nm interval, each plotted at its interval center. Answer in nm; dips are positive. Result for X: 0.08 nm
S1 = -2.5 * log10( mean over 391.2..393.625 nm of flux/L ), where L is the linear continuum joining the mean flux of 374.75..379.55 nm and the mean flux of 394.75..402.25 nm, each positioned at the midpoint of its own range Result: 0.03 mag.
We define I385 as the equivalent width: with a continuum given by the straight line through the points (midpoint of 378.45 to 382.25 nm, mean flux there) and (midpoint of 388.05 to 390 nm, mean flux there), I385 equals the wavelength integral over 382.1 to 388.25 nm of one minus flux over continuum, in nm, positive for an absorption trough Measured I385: 0.14 nm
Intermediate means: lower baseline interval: 43.9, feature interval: 40.6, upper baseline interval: 39.7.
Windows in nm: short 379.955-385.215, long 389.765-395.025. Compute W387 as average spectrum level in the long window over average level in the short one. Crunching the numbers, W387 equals 0.9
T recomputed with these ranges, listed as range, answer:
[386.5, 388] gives 39.7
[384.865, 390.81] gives 39.7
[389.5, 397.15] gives 39.2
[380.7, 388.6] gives 40.9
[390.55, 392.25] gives 40.1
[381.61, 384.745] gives 41.3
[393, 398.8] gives 38.9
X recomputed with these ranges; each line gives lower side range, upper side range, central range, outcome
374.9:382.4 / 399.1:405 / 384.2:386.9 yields 0.120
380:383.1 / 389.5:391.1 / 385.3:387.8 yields 0.110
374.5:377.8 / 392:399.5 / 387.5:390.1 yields 0.093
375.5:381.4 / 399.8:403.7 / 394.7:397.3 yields 0.083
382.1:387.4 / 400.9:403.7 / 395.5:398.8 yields -0.012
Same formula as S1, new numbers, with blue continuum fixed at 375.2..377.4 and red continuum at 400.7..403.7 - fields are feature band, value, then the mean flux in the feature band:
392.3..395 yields 0.053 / 38.4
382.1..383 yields 0.020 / 41.9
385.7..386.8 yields 0.071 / 39.2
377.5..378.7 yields -0.057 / 46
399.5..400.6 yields 0.001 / 38.8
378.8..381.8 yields -0.028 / 44.3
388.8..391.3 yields 0.034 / 39.8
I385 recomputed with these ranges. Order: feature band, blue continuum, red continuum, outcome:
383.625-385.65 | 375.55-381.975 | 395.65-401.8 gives 0.08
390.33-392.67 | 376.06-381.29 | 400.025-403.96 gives 0.13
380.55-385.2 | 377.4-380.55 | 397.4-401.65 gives 0.19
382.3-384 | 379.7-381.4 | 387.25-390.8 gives 0.09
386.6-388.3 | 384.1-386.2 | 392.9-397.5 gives 0.02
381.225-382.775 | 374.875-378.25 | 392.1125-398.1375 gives 0.03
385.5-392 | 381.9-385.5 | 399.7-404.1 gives 0.18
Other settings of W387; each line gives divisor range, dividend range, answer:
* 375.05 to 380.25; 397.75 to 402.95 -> 0.88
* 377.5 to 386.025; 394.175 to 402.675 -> 0.90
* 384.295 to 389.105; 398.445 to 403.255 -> 0.97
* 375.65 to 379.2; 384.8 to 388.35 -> 0.90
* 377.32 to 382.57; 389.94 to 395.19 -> 0.88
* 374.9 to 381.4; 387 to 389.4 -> 0.88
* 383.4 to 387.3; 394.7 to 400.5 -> 0.96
